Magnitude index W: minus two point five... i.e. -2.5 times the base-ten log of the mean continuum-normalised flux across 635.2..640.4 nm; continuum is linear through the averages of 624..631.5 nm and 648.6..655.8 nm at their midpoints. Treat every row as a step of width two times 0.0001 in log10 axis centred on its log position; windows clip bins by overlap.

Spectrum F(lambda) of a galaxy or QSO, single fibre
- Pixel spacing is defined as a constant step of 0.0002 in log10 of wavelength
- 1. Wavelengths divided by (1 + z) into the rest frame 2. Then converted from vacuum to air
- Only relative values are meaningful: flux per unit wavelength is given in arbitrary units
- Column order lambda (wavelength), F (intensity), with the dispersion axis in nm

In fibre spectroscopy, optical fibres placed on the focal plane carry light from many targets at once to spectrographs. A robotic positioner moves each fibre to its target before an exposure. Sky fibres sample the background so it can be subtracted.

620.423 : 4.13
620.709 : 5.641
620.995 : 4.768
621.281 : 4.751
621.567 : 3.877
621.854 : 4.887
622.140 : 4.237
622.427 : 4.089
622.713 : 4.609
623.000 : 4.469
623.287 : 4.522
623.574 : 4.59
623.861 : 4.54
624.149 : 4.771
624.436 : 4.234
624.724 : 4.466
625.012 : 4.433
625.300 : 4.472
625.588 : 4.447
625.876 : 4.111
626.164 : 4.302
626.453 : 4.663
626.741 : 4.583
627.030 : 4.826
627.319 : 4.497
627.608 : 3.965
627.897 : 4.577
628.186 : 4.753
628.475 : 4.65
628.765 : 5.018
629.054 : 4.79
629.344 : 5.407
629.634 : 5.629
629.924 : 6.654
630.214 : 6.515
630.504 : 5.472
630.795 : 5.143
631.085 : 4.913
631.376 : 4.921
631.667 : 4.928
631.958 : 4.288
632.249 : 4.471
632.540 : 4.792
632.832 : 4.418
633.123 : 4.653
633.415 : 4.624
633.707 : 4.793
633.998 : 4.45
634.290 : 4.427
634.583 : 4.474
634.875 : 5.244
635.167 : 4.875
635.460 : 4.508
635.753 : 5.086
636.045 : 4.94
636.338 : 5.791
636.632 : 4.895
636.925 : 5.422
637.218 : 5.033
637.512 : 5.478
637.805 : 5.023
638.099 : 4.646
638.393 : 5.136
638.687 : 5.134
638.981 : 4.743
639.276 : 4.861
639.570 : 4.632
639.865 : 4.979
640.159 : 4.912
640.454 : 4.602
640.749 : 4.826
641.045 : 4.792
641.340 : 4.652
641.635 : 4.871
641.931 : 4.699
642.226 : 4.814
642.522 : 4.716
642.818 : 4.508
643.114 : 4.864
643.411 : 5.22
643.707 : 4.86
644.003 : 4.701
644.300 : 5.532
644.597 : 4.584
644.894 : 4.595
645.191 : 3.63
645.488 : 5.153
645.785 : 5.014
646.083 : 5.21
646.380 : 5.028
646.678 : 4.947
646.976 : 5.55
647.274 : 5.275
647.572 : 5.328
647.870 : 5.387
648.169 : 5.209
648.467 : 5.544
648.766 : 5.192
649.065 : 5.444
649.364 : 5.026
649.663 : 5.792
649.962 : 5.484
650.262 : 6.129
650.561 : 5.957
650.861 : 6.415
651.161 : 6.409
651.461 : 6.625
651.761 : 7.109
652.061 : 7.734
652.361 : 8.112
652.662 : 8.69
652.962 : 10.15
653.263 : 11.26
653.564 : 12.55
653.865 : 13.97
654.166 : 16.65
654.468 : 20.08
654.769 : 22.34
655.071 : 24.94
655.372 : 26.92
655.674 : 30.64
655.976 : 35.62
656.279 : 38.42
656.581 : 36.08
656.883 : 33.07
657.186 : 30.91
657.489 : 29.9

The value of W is 0.45 mag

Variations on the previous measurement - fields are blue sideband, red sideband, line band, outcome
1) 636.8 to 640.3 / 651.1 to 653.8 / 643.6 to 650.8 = 0.392 mag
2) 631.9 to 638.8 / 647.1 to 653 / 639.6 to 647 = 0.164 mag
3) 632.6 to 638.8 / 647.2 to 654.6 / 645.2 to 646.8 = 0.384 mag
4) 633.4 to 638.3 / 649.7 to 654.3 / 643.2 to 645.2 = 0.394 mag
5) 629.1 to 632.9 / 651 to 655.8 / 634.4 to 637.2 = 0.392 mag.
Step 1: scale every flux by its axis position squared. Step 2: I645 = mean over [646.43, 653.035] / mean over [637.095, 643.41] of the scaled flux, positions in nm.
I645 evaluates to 1.3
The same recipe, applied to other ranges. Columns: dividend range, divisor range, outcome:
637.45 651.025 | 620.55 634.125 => 1.13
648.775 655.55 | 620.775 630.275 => 2.57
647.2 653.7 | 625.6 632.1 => 1.49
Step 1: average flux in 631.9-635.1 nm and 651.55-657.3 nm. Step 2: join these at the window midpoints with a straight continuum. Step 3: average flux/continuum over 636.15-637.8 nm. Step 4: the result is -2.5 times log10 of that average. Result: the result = 0.343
